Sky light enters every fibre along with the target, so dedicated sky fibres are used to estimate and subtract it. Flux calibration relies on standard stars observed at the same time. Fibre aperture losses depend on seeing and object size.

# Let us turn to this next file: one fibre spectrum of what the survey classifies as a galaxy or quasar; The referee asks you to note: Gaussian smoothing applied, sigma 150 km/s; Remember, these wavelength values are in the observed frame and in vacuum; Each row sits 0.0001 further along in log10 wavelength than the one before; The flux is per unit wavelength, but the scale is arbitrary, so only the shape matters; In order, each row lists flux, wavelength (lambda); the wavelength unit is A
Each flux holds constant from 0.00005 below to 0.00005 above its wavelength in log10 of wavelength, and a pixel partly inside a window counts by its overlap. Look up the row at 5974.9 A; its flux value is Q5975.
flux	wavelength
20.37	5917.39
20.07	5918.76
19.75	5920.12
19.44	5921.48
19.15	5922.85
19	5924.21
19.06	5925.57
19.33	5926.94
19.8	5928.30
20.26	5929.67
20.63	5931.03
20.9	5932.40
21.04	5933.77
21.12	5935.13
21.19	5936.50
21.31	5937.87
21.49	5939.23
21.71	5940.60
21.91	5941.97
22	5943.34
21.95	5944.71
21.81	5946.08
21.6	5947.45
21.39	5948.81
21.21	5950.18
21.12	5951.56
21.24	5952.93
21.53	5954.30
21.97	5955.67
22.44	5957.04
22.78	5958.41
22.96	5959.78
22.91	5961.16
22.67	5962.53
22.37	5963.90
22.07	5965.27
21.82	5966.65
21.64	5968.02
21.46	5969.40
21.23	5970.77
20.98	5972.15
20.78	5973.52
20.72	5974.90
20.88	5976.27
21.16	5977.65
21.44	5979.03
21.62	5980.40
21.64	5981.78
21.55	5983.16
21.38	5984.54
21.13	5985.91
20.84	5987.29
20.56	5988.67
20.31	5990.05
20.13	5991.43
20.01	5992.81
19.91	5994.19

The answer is 20.72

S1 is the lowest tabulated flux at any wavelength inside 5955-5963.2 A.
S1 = 21.97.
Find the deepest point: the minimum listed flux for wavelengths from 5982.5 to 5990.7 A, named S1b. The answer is 20.31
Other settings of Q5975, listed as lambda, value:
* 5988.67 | 20.56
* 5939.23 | 21.49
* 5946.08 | 21.81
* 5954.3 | 21.53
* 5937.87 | 21.31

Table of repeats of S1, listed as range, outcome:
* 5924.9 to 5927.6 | 19.06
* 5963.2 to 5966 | 22.07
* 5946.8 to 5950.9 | 21.21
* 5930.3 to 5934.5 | 20.63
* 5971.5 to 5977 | 20.72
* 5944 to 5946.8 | 21.81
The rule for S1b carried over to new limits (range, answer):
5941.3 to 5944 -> 21.91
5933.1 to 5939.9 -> 21.04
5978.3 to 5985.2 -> 21.38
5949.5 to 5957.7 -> 21.12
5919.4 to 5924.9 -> 19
